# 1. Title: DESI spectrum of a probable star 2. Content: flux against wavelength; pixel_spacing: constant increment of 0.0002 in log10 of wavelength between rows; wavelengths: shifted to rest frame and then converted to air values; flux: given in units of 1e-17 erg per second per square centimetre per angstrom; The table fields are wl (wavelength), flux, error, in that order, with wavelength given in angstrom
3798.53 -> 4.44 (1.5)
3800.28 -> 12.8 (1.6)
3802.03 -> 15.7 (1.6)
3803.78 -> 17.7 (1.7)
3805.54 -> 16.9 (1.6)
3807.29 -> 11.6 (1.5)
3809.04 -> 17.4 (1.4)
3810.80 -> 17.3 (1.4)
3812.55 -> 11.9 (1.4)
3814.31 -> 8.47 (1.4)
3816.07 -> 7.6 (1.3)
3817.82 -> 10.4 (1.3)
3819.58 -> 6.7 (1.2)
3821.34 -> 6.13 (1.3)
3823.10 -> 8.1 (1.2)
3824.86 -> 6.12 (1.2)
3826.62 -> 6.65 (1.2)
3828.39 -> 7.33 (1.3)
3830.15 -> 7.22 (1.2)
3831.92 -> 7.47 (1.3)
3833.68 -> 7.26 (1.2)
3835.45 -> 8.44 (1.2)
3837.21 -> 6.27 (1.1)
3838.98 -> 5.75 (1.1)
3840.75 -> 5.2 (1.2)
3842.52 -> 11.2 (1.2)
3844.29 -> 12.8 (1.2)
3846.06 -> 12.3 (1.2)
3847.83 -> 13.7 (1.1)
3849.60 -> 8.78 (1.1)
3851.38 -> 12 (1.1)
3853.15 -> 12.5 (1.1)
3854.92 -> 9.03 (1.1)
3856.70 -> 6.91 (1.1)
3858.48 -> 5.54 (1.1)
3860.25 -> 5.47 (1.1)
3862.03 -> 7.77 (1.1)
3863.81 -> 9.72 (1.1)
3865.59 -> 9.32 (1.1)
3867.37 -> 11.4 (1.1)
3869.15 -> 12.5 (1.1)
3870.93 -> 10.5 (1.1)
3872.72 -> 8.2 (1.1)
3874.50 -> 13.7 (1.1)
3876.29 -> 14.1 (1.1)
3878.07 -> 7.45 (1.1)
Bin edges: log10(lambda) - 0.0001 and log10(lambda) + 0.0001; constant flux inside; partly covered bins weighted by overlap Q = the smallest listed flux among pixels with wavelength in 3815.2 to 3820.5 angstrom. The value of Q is 6.7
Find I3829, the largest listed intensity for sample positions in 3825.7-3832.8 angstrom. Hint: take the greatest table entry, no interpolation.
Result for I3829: 7.47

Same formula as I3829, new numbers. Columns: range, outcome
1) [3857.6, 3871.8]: 12.5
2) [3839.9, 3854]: 13.7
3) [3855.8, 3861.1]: 6.91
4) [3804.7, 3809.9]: 17.4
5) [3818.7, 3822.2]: 6.7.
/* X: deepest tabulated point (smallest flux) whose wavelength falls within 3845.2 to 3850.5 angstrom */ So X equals 8.78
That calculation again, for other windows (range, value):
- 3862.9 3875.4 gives 8.2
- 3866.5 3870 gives 11.4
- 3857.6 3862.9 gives 5.47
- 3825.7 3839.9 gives 5.75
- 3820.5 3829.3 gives 6.12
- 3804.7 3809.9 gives 11.6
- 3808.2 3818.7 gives 7.6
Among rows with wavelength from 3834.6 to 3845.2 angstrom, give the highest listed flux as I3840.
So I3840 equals 12.8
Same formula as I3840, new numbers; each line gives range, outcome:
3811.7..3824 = 11.9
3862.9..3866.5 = 9.72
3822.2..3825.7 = 8.1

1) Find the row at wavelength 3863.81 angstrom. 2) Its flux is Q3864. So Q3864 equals 9.72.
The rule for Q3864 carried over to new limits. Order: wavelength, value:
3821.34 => 6.13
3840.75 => 5.2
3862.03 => 7.77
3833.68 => 7.26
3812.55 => 11.9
